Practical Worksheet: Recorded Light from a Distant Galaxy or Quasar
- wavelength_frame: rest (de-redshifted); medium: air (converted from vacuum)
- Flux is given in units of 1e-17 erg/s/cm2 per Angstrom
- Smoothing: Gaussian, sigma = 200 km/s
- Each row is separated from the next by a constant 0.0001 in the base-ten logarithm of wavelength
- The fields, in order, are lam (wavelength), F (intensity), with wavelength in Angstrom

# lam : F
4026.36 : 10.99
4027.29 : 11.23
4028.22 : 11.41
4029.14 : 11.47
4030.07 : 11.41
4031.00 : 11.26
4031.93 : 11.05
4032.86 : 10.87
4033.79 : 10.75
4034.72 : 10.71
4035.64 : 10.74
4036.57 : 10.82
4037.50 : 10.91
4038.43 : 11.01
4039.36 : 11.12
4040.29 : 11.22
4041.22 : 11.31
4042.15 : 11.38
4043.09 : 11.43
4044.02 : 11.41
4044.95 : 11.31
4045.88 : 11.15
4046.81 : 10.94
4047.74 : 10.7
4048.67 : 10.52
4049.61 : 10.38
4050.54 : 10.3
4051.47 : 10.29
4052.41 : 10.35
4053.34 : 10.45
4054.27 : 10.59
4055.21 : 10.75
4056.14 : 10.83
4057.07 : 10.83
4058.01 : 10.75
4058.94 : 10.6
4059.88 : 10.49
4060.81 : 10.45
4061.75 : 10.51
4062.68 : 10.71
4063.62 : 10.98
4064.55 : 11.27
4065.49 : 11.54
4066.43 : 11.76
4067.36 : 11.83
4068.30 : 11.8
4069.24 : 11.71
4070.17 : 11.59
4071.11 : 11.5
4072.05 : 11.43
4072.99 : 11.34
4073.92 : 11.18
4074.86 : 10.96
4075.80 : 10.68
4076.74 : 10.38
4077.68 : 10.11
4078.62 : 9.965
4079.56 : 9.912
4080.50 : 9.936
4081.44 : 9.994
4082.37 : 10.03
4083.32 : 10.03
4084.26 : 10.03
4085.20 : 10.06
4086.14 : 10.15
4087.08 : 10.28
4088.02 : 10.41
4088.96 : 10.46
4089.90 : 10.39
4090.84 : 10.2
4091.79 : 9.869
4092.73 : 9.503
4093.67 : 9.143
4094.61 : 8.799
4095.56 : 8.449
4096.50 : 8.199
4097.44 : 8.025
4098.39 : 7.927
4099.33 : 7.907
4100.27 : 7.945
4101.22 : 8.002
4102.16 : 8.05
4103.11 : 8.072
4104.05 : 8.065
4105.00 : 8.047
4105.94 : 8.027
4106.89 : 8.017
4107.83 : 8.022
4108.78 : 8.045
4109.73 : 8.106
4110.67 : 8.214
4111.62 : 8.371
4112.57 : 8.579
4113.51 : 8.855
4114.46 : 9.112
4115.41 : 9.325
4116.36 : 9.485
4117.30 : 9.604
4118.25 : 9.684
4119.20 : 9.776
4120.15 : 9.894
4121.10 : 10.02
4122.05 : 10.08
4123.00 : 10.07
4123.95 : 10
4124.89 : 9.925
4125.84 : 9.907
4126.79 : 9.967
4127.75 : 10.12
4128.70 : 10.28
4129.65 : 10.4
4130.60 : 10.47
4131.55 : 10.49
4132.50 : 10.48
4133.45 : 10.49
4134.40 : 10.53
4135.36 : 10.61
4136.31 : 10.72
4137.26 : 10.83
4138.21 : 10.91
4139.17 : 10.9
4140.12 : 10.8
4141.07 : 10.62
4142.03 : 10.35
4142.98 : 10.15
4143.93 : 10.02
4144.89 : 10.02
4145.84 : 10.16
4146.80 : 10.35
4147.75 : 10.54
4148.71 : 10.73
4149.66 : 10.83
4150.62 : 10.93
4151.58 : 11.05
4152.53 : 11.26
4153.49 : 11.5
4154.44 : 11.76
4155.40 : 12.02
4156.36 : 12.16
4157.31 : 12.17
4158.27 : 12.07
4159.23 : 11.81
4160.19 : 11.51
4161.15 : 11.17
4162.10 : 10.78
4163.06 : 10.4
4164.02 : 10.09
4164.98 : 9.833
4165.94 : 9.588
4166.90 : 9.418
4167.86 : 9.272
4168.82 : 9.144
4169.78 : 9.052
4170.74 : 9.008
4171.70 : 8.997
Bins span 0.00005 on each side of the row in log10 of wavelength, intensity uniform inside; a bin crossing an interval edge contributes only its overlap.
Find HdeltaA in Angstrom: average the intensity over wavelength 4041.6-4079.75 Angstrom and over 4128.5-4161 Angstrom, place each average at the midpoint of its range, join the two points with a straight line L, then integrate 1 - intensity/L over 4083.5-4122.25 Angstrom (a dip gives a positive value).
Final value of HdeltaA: 6.7 Angstrom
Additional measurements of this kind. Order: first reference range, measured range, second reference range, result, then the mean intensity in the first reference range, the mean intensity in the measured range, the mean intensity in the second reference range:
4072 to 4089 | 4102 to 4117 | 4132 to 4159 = 3.1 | 10.4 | 8.42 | 10.9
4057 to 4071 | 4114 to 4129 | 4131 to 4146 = 1.2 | 11.1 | 9.82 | 10.5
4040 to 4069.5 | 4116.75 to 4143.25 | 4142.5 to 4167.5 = 1.4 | 10.9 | 10.3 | 10.9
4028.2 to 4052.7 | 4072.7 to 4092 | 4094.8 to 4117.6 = -2.1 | 11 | 10.3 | 8.35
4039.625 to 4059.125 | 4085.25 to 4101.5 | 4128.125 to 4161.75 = 2.5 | 10.8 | 9.19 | 10.9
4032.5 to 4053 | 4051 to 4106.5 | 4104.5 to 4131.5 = 0.6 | 10.9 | 10.1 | 9.32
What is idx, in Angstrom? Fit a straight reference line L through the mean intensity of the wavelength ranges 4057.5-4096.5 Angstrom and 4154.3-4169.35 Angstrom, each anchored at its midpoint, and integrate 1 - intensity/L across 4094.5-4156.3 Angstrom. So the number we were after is 5.6 Angstrom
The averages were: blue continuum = 10.5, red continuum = 10.8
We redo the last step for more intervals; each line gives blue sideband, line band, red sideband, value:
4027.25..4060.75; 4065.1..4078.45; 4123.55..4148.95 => -0.61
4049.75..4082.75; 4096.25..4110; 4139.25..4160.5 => 3.62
